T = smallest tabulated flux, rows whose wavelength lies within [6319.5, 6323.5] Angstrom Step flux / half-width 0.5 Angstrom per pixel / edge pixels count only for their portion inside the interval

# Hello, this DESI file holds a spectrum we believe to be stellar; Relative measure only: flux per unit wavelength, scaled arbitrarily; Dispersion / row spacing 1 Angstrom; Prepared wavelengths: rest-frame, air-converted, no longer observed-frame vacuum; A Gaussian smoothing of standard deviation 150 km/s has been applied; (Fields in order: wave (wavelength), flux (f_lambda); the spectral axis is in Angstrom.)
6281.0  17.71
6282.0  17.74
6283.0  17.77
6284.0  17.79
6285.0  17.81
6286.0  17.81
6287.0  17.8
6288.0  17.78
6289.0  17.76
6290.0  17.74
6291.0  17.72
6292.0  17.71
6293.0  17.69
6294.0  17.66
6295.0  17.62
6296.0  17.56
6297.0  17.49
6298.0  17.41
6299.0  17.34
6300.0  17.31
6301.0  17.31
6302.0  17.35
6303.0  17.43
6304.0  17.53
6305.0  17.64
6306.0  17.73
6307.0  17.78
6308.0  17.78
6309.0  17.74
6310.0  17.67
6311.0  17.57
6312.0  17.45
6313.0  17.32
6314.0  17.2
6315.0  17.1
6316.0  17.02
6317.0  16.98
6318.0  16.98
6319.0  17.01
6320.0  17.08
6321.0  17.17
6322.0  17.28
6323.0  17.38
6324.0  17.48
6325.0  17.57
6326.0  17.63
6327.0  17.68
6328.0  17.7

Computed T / 17.08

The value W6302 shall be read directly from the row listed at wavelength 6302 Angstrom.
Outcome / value 17.35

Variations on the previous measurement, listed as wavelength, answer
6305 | 17.64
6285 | 17.81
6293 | 17.69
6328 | 17.7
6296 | 17.56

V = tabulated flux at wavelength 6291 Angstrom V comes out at 17.72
